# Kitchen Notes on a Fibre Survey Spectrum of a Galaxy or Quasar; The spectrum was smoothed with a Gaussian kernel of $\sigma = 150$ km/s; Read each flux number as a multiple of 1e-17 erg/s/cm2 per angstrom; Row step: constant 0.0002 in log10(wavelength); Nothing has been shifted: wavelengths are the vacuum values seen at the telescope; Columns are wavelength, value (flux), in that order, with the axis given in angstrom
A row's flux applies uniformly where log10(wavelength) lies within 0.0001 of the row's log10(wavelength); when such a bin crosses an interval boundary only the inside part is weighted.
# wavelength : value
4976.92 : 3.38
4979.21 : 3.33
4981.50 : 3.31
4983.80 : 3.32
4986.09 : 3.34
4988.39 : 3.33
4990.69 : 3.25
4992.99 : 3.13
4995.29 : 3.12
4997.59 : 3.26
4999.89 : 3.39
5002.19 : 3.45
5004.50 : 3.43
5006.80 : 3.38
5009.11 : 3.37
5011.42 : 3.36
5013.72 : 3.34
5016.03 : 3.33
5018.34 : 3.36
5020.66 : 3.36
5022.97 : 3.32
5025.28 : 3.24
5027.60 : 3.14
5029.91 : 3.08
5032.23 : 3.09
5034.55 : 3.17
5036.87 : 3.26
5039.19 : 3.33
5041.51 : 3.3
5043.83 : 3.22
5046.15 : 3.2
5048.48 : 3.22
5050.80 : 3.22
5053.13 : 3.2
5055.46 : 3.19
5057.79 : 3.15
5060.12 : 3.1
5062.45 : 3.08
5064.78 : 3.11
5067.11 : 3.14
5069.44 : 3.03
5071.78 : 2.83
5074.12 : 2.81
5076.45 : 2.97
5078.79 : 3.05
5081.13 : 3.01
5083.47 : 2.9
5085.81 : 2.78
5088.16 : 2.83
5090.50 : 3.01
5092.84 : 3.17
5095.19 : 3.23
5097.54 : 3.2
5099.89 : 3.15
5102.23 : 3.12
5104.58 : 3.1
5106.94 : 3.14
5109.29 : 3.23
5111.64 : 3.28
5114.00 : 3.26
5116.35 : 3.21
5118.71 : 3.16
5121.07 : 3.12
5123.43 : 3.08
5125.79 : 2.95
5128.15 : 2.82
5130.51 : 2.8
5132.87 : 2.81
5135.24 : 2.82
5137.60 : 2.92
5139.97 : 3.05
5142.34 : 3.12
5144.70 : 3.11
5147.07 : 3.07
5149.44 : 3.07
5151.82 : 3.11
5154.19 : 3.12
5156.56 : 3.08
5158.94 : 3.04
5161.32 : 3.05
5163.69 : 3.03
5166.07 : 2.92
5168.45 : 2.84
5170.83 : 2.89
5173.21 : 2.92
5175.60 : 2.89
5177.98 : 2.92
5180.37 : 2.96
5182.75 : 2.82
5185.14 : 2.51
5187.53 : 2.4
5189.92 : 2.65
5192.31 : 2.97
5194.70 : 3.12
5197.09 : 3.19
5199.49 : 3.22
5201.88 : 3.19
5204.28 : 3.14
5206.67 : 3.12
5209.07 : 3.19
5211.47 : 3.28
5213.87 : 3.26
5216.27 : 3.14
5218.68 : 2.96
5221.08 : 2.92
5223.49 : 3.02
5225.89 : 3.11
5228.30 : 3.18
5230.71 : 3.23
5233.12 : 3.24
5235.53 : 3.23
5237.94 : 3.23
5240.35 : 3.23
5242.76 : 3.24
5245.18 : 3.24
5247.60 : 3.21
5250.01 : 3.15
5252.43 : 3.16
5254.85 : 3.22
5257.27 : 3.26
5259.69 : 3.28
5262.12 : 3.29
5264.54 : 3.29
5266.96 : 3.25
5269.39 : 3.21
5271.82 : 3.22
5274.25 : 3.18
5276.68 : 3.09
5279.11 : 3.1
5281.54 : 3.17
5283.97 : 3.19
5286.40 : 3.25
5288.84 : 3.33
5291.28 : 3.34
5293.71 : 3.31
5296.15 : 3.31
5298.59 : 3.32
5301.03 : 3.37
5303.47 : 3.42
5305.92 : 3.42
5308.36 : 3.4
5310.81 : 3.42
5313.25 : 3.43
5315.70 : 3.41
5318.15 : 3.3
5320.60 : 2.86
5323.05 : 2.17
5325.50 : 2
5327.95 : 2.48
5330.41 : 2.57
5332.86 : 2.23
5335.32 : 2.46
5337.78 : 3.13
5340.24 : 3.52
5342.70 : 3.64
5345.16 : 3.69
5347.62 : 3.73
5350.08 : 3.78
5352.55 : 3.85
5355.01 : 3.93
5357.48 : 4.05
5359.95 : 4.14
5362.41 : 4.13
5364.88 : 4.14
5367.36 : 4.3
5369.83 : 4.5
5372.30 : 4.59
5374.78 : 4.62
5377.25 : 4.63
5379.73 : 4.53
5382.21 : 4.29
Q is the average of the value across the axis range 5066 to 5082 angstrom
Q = 2.98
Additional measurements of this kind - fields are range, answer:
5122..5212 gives 2.98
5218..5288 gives 3.19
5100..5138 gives 3.06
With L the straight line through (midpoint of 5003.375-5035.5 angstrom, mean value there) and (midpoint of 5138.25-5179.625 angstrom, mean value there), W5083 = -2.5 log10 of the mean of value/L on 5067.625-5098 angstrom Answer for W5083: 0.06 mag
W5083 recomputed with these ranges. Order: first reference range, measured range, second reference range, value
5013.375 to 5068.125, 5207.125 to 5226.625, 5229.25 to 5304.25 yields 0.043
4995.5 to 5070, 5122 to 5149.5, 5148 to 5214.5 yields 0.037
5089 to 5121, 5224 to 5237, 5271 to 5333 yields -0.022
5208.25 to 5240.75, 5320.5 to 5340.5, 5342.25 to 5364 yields 0.427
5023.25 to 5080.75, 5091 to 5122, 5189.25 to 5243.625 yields -0.016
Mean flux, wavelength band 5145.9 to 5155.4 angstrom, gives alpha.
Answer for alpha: 3.09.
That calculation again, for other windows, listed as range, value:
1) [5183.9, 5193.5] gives 2.63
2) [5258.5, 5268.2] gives 3.28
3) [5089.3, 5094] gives 3.09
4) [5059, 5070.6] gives 3.09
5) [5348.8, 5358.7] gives 3.9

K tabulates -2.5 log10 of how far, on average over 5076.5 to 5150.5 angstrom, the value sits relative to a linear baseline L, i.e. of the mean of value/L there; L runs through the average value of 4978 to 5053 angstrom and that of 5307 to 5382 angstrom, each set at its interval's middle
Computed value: 0.107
